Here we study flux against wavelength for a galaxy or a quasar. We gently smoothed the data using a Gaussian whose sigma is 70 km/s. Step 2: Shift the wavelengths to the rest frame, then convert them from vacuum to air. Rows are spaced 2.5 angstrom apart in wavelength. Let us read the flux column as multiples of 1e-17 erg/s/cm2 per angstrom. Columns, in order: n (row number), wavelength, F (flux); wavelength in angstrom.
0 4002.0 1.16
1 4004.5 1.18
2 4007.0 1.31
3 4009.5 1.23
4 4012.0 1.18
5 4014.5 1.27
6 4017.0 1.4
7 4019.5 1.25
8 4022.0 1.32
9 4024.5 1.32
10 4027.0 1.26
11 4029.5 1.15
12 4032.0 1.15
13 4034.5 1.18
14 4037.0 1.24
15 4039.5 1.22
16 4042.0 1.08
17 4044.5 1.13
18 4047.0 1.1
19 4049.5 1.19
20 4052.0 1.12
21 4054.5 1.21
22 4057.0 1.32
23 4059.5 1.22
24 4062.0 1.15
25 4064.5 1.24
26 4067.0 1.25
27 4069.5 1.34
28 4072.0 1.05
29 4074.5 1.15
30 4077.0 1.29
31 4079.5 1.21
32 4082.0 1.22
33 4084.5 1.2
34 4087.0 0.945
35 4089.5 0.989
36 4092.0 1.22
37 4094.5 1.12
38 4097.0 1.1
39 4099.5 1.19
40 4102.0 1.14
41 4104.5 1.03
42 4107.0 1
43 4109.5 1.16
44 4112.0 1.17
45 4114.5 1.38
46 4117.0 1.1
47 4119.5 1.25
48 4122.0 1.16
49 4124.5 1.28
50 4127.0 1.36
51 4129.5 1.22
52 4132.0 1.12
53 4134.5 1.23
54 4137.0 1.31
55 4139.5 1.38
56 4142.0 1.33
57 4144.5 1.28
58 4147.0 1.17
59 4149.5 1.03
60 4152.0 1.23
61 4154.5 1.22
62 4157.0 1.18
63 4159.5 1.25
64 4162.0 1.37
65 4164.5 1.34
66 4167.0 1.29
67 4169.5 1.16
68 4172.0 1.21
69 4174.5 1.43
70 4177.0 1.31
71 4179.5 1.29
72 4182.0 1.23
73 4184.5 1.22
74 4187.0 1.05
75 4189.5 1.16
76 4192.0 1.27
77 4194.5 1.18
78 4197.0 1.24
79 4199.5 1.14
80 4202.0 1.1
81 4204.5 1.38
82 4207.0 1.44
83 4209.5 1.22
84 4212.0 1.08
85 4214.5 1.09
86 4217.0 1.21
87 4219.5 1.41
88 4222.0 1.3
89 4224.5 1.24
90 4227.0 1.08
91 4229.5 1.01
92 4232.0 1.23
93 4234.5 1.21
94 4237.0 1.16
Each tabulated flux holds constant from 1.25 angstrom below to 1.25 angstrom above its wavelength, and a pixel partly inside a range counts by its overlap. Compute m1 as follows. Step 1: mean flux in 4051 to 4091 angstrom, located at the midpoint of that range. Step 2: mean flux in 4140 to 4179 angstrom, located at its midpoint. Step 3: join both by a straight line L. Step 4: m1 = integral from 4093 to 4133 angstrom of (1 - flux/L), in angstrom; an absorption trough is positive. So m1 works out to 1.4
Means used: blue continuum 1.18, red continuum 1.26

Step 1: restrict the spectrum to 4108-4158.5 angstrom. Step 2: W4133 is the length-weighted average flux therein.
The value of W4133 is 1.23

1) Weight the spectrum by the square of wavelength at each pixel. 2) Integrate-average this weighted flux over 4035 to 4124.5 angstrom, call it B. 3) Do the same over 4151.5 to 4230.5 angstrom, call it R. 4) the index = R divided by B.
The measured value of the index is 1.11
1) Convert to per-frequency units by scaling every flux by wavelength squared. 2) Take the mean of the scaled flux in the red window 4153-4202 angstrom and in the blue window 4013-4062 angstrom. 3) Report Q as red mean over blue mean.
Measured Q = 1.1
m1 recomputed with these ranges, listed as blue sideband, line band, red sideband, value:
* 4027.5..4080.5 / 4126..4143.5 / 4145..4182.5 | -0.63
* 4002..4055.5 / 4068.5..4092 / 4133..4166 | 1.41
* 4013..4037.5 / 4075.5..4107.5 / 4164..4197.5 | 3.01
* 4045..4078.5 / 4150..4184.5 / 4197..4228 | -1.26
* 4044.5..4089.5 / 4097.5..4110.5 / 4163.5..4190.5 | 1.08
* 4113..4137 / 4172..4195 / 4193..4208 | 0.07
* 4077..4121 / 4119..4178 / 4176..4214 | -3.55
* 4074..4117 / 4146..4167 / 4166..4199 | -0.38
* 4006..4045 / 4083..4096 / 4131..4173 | 1.47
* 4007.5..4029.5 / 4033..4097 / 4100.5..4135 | 3.00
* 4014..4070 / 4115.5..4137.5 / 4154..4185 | 0.52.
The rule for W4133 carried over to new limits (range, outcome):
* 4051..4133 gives 1.18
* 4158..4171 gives 1.28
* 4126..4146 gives 1.28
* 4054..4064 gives 1.23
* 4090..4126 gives 1.16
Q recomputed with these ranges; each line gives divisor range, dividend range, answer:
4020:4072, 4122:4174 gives 1.09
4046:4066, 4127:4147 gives 1.10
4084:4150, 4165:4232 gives 1.08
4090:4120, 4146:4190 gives 1.11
